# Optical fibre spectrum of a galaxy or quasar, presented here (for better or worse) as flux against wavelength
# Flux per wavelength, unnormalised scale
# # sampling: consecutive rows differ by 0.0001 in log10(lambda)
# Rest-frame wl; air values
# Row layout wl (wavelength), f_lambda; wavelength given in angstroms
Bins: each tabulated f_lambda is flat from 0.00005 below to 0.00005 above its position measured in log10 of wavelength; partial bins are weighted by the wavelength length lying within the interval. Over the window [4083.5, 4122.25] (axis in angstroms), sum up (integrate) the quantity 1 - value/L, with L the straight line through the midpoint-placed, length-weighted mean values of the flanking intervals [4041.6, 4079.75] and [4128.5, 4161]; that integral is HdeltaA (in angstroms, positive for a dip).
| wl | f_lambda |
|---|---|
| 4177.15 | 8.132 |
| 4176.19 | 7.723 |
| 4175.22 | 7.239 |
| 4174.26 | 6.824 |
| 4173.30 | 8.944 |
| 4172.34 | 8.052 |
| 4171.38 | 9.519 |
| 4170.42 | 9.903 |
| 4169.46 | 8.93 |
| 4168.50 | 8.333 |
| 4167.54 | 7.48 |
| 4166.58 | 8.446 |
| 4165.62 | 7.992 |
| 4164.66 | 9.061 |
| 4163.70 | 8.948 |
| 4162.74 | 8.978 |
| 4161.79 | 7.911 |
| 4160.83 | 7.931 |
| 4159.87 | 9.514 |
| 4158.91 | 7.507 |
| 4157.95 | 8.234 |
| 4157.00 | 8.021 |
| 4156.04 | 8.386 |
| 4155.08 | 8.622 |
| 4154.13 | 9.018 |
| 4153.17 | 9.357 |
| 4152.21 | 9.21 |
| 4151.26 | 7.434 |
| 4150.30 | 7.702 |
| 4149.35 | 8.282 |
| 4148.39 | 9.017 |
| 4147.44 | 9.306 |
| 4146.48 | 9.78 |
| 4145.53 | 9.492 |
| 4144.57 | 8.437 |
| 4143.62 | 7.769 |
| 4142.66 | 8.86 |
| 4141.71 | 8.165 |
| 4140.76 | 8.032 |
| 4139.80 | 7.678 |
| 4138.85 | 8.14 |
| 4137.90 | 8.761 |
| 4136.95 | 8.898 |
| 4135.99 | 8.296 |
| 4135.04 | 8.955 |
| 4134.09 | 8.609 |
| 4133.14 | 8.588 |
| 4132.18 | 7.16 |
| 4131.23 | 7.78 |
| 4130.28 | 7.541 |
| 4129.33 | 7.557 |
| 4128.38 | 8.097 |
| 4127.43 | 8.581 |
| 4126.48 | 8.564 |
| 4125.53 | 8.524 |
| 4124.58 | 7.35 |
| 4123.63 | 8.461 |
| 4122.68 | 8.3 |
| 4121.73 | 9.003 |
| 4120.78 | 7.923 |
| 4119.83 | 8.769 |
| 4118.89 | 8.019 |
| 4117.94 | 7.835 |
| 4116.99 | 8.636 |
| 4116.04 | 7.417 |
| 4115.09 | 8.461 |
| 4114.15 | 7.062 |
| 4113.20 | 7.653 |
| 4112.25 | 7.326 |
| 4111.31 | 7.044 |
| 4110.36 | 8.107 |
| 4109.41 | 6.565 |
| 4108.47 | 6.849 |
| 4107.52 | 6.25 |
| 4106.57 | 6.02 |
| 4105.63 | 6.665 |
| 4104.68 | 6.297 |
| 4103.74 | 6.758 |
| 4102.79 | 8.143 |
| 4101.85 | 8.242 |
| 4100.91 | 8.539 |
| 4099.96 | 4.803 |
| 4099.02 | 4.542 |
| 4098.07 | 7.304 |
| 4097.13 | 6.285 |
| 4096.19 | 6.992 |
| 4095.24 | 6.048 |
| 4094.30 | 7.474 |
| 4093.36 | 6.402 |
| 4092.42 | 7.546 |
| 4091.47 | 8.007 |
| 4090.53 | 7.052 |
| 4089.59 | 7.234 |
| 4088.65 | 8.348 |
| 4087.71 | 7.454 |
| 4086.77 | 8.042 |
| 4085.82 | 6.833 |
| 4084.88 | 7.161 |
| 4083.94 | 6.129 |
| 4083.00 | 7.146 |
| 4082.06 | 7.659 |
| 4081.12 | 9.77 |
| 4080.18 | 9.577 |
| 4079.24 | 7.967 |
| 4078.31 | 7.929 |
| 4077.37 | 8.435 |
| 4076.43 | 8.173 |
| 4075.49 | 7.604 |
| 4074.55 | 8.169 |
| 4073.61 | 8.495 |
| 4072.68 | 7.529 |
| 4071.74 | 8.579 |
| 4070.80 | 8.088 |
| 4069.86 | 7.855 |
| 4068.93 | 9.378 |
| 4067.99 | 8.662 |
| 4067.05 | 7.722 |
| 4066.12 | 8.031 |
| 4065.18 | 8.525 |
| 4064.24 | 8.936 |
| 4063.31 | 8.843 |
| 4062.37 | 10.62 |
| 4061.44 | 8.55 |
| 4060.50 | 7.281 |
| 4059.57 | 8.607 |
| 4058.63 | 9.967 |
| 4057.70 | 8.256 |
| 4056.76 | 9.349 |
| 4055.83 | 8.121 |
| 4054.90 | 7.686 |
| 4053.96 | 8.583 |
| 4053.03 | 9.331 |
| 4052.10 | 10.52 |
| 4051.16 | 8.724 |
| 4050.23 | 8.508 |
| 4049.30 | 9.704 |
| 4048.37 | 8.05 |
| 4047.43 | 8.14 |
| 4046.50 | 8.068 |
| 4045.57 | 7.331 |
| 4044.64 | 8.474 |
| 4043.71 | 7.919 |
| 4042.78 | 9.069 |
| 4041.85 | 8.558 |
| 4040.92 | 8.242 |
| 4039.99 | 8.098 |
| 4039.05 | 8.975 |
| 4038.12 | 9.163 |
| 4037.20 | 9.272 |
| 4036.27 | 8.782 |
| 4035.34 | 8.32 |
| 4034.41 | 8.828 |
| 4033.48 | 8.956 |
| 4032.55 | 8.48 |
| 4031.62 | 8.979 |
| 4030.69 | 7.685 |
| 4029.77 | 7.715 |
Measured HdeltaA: 5.51 angstroms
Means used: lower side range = 8.5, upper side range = 8.41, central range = 7.25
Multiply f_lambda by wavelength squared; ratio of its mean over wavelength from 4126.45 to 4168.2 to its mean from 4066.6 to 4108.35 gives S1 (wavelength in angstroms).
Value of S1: 1.16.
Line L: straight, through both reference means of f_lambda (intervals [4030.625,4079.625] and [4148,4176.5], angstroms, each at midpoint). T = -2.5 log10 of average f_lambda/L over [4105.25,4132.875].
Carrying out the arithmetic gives 0.10 mag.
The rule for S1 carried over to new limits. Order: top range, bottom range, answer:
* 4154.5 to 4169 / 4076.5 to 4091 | 1.11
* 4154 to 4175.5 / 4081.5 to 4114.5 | 1.24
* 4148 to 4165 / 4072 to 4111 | 1.20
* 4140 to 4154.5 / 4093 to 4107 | 1.32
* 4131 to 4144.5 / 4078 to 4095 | 1.11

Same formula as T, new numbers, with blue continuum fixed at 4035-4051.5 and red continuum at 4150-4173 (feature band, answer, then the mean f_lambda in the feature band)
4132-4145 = 0.03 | 8.33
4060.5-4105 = 0.11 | 7.74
